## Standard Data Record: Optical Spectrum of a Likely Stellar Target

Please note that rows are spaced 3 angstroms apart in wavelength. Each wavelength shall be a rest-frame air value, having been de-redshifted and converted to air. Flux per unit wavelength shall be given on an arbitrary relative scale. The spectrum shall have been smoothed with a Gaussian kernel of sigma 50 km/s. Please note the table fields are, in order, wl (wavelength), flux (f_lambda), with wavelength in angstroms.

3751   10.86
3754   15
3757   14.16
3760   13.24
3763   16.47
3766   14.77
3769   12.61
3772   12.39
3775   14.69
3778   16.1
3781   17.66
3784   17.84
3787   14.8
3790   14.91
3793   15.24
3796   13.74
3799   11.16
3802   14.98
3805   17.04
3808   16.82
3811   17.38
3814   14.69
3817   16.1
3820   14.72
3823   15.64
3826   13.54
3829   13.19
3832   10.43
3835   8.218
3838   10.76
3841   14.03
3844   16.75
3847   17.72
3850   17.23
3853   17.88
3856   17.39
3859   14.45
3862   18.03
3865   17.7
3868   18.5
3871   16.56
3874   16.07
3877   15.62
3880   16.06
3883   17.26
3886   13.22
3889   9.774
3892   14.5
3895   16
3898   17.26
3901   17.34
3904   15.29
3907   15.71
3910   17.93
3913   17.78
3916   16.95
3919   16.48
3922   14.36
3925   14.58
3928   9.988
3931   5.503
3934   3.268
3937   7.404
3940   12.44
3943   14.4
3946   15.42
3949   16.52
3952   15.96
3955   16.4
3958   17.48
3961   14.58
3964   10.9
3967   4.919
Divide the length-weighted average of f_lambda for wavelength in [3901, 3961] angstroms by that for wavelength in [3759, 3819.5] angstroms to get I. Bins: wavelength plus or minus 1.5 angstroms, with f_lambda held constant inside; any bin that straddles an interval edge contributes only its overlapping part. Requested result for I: 0.92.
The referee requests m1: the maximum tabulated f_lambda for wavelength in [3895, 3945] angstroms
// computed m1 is 17.93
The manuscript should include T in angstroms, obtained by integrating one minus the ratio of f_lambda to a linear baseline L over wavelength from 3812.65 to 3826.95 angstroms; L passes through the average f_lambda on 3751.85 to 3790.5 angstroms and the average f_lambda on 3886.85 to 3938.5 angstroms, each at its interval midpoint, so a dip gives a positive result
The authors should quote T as -0.6 angstroms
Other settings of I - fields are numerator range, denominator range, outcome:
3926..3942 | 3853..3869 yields 0.47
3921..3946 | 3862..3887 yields 0.63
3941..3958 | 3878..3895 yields 1.10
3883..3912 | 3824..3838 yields 1.34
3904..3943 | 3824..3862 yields 0.89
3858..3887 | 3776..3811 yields 1.06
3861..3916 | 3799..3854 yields 1.10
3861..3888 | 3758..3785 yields 1.09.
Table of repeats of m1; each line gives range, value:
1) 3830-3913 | 18.5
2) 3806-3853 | 17.88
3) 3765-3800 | 17.84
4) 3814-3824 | 16.1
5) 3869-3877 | 16.56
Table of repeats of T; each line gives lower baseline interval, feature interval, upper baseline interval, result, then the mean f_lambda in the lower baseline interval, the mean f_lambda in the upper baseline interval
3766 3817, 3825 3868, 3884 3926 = 1.1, 15.1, 15.5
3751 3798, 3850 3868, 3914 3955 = -4.6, 14.7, 12.8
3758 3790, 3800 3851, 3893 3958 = 0.6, 15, 14.2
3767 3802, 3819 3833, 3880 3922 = 1.4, 14.7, 15.8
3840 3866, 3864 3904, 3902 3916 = 2.3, 16.8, 16.7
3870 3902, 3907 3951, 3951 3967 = 4.3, 15.4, 14.1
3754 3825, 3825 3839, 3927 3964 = 3.1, 15.1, 12.4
